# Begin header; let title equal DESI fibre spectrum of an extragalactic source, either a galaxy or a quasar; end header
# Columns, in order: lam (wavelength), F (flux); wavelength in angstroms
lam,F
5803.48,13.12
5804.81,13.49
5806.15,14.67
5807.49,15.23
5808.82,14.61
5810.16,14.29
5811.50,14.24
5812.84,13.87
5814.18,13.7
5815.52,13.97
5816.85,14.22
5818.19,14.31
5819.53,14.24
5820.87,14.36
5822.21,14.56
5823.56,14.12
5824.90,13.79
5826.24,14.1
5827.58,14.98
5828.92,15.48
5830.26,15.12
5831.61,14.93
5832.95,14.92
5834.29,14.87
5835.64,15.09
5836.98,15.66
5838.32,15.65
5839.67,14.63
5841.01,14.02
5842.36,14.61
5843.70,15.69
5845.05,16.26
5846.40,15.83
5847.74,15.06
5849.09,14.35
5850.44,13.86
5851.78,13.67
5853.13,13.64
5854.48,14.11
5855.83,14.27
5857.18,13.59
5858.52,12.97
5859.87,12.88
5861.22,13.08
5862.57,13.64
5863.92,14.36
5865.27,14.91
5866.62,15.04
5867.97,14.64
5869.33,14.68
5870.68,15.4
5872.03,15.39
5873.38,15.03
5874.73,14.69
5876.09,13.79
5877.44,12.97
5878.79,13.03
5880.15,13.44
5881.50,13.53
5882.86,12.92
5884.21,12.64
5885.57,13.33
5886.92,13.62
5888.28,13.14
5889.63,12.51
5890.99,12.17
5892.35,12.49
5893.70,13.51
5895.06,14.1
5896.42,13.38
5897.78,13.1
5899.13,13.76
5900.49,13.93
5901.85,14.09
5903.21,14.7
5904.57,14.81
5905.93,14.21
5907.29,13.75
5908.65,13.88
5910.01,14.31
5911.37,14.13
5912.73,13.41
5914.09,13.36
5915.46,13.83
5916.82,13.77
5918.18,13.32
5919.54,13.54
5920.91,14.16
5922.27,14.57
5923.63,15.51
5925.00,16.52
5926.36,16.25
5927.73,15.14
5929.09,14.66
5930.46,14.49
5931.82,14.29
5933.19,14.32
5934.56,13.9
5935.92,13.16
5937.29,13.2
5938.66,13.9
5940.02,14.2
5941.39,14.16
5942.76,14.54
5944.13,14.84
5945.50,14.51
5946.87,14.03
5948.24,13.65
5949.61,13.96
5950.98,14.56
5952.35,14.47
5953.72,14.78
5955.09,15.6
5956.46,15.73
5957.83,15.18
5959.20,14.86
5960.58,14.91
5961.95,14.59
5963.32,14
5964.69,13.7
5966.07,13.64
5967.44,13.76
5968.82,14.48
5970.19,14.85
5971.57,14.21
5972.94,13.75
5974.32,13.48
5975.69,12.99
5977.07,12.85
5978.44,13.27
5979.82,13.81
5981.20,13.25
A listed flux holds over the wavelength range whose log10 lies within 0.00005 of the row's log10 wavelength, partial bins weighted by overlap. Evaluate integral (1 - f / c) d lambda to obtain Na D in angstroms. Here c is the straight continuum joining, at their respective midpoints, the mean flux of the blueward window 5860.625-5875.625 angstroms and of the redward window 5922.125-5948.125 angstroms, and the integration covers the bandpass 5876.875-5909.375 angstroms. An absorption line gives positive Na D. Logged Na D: 2.5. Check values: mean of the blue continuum 14.6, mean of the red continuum 14.5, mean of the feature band 13.5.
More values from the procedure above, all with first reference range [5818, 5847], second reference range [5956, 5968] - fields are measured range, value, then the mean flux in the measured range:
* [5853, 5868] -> 0.89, 13.9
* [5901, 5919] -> 0.83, 14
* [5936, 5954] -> 0.44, 14.2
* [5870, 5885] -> 0.86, 13.9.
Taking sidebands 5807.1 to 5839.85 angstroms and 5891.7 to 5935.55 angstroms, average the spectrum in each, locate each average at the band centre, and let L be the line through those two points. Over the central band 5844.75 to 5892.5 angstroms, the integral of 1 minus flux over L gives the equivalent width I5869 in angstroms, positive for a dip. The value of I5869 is 1.55 angstroms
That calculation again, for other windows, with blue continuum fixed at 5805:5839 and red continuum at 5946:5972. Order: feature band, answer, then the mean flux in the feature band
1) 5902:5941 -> 0.7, 14.3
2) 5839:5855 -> -0.1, 14.6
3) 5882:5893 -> 1.3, 12.9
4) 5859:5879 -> 0.4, 14.3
